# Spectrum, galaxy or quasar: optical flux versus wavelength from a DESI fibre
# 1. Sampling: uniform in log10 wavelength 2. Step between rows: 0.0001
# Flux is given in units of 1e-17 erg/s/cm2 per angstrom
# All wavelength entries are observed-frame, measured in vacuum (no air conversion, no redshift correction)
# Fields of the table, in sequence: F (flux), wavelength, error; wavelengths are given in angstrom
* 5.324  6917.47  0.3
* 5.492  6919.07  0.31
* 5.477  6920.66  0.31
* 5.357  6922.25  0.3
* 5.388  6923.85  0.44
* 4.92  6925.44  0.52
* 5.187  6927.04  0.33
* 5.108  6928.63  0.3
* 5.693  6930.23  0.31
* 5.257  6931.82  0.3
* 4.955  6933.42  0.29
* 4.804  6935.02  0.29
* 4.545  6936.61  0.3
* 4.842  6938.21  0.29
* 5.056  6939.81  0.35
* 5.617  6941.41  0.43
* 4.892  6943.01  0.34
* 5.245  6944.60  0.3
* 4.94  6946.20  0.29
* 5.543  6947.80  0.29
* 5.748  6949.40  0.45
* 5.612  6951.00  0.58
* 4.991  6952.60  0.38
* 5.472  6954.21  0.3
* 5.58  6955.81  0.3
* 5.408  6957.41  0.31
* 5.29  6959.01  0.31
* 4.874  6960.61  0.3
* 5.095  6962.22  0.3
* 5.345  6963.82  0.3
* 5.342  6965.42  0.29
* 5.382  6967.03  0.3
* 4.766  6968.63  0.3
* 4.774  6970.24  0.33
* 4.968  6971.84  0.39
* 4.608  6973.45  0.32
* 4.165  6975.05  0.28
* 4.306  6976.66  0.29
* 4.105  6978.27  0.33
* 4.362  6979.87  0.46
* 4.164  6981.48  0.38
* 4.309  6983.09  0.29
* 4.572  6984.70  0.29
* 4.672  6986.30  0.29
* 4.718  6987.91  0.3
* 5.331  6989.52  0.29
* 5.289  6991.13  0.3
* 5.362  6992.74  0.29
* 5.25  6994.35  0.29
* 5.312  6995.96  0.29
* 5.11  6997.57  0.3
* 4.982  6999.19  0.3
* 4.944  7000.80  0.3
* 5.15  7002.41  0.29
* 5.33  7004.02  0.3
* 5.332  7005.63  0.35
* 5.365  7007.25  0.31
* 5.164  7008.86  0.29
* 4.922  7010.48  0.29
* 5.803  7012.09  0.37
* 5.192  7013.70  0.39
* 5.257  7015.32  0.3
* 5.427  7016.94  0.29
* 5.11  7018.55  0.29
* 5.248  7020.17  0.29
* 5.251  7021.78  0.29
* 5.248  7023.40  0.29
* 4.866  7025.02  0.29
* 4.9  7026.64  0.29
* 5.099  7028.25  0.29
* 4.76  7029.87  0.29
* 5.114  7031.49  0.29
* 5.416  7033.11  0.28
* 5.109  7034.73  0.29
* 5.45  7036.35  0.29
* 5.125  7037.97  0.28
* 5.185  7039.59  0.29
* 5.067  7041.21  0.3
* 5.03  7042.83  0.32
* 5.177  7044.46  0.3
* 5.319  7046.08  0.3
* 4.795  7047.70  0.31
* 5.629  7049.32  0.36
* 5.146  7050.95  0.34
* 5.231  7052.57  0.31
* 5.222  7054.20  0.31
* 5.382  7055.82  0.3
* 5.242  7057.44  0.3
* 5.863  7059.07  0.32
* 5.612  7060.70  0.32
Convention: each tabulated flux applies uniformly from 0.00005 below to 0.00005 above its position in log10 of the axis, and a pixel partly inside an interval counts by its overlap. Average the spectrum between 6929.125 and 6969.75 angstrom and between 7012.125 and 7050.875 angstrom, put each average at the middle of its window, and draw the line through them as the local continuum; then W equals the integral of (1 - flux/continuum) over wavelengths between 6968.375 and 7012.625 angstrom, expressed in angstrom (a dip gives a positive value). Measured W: 2.5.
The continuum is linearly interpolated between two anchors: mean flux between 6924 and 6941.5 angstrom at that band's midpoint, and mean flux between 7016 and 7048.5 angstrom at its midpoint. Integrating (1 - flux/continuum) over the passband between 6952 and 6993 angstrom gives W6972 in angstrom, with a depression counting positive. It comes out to 1.72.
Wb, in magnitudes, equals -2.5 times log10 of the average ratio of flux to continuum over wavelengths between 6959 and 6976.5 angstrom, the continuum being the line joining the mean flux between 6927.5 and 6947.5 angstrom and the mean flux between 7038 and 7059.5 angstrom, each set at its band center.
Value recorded 0.04 mag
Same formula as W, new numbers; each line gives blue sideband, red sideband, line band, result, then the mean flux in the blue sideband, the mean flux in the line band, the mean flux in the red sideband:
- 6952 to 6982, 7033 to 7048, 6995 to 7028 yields -0.86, 4.9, 5.19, 5.17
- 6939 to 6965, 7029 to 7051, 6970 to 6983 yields 2.10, 5.3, 4.41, 5.16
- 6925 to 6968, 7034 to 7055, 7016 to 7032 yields 0.28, 5.21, 5.1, 5.19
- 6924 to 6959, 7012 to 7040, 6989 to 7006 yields -0.06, 5.22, 5.21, 5.18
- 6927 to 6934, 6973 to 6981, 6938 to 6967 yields -2.97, 5.26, 5.28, 4.29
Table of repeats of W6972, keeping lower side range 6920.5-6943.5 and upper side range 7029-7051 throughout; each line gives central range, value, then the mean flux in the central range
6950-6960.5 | -0.46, 5.36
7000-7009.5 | -0.11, 5.22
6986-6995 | 0.04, 5.12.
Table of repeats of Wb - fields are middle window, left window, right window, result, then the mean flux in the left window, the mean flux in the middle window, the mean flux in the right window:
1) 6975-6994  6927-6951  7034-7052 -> 0.12 mag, 5.18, 4.65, 5.19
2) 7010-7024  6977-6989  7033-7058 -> -0.09 mag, 4.43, 5.28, 5.22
